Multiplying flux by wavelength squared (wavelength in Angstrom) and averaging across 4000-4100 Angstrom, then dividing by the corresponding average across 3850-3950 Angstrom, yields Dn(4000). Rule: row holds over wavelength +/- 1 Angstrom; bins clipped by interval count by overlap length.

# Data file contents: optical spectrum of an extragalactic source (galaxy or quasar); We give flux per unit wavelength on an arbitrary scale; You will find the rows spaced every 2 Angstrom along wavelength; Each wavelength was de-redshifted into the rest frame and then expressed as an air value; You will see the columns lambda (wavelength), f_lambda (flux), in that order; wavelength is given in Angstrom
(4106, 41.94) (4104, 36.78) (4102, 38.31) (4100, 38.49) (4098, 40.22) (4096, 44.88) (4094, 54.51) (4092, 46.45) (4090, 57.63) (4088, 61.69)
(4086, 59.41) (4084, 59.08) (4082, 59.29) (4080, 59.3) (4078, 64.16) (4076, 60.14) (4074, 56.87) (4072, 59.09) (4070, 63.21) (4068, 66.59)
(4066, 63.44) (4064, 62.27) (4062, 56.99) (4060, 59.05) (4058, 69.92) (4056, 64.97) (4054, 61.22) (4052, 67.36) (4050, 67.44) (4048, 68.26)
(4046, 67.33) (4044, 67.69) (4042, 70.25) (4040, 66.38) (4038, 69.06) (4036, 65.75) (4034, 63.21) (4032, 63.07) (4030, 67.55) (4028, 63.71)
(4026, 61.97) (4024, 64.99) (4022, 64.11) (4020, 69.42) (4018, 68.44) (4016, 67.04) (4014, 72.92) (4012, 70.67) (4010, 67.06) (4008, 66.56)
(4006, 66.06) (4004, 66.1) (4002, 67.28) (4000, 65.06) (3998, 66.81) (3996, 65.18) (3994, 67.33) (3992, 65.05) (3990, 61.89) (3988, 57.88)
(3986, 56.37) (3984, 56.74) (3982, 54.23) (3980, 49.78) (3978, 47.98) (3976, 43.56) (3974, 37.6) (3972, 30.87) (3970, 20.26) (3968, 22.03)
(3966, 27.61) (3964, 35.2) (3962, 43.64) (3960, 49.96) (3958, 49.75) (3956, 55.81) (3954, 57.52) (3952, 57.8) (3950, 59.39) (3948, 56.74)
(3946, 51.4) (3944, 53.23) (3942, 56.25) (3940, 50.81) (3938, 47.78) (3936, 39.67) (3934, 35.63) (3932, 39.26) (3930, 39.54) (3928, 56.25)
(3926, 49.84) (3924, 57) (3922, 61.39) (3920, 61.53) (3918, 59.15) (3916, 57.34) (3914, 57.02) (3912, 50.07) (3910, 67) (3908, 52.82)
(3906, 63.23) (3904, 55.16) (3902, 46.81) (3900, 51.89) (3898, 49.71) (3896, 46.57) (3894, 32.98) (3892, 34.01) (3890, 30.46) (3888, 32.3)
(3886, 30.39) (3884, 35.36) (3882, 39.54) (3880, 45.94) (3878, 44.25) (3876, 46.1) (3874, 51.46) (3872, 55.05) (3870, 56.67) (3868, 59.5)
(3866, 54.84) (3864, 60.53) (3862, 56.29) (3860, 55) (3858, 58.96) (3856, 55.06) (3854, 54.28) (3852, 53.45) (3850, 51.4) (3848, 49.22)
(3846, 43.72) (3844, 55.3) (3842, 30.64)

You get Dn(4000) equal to 1.3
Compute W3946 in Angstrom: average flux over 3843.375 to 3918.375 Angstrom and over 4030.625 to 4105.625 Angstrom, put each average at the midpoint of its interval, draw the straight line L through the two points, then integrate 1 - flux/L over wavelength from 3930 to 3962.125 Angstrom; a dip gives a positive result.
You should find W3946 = 1.9 Angstrom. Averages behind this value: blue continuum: 49.9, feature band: 50.1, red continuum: 59.3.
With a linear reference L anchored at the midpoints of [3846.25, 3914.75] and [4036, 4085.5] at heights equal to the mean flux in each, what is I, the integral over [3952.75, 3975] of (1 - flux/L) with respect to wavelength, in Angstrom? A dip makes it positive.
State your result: 6.6 Angstrom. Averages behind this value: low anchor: 49.4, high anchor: 63.7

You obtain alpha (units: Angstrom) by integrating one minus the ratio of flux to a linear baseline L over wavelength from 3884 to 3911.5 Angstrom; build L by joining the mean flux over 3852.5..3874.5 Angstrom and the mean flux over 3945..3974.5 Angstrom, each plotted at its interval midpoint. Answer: 3.3 Angstrom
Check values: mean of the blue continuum 56.2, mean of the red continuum 43.8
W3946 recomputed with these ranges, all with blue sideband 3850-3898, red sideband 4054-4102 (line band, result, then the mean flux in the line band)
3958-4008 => 1.5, 51.3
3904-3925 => -3.8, 58.5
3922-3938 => 1.2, 46.5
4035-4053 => -3.9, 67.7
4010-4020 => -2.8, 69.5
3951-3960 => -0.6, 54.6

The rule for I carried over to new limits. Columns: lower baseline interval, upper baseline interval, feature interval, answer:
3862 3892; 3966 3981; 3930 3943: -1.7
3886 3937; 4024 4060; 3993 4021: -2.8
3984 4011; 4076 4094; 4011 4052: -3.4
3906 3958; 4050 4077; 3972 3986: 2.2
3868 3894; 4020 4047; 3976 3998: 0.3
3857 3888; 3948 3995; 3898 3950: -4.1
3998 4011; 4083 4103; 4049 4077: -3.6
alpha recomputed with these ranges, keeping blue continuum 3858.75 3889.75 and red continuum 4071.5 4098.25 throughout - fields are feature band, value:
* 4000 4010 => -2.51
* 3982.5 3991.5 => -1.03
